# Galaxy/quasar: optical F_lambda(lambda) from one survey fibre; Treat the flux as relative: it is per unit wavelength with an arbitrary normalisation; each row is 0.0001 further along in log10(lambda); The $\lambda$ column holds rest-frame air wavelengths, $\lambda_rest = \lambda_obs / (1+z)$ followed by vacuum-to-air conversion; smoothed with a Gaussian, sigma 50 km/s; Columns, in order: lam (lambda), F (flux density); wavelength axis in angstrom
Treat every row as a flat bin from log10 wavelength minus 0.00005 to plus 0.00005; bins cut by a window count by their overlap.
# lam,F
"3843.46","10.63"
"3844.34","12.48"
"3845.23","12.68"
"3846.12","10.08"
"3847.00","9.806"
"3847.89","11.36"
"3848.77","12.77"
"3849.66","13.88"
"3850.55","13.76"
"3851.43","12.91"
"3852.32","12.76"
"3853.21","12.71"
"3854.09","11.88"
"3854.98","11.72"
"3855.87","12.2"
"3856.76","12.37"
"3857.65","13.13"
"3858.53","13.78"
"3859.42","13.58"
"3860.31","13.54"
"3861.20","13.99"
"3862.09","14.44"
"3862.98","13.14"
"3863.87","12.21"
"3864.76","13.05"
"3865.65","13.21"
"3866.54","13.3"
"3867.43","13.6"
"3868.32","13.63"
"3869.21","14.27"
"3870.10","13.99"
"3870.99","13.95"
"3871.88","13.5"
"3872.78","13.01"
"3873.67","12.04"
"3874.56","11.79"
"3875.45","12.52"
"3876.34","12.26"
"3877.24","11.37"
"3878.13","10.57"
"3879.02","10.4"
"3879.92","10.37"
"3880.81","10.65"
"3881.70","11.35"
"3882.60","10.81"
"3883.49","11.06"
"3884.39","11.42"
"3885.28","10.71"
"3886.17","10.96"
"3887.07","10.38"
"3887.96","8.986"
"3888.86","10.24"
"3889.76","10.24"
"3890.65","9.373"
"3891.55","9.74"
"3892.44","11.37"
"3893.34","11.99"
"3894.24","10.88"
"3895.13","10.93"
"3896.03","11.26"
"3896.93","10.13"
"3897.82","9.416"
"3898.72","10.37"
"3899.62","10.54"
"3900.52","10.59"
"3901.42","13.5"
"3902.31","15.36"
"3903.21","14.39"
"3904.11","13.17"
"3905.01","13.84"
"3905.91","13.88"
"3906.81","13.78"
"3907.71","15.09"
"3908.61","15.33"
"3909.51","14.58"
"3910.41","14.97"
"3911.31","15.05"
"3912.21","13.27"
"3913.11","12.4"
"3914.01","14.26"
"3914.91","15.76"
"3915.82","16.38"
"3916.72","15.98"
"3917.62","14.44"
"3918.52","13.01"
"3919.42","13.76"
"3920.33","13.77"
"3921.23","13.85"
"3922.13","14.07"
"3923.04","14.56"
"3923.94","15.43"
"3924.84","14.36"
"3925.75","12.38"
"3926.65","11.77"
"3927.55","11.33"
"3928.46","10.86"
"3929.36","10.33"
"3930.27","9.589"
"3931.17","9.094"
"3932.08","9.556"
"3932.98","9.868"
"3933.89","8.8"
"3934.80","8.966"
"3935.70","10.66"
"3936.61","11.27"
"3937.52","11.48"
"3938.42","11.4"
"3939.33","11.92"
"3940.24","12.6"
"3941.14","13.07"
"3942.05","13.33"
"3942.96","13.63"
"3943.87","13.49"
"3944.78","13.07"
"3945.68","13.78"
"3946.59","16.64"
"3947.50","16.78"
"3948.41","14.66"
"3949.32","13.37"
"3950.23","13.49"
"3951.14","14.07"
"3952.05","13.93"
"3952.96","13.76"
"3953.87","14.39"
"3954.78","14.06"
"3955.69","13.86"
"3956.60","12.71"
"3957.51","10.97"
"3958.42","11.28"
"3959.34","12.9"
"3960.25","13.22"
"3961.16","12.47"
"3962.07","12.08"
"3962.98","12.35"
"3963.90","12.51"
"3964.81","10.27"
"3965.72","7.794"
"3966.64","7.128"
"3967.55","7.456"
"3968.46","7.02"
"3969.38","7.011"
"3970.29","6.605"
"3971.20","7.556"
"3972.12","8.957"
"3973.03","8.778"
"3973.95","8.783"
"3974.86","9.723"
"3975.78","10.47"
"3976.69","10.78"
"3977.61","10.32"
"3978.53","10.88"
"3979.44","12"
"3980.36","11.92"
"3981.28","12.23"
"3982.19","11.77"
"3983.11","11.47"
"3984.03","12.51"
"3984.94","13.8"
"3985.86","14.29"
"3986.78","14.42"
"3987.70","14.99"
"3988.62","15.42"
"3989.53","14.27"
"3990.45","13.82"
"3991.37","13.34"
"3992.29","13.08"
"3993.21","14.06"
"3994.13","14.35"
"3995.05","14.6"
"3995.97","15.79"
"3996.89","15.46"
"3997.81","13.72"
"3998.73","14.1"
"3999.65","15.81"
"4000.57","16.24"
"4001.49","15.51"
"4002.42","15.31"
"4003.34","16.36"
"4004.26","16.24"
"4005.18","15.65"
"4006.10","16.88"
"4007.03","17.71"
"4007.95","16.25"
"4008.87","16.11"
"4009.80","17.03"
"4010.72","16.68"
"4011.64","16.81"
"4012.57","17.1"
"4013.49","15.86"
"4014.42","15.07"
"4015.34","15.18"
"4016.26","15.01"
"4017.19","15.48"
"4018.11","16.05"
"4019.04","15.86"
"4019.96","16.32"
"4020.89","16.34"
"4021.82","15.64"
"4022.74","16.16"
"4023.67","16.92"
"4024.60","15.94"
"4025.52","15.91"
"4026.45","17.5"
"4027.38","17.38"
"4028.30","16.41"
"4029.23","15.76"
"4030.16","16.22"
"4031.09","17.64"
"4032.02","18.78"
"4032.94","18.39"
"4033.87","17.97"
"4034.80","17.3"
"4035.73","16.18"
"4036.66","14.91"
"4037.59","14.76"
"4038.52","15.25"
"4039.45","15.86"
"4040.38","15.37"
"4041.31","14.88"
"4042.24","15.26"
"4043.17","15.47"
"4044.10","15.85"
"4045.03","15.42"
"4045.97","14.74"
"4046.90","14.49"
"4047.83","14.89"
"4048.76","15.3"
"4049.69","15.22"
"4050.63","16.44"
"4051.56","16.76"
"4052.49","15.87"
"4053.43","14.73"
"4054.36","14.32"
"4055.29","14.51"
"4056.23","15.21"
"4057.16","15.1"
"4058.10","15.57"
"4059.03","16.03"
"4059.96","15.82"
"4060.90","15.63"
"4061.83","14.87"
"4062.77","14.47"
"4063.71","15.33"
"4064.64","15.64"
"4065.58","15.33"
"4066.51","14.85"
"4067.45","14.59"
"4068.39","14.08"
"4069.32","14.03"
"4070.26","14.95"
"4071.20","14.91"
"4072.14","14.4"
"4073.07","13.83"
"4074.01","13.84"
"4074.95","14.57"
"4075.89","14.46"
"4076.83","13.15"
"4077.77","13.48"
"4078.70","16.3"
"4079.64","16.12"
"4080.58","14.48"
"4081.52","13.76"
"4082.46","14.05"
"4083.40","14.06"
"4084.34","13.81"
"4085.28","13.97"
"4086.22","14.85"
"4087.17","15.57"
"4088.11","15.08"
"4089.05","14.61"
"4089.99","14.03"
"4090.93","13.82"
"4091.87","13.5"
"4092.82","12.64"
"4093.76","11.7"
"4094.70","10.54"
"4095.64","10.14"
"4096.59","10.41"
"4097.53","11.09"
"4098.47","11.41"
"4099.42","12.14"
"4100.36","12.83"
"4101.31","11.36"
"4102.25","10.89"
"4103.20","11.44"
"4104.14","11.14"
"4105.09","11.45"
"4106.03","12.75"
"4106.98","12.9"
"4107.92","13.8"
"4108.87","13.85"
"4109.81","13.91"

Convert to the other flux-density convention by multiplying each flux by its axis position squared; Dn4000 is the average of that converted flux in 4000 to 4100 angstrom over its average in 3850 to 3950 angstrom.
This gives 1.3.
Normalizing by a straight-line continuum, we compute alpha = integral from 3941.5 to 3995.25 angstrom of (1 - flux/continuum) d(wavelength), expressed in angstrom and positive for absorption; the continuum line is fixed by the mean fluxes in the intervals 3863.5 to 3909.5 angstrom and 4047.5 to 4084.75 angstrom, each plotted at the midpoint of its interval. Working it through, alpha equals 4.56 angstrom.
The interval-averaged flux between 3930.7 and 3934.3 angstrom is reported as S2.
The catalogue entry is 9.34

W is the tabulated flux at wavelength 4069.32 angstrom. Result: 14.03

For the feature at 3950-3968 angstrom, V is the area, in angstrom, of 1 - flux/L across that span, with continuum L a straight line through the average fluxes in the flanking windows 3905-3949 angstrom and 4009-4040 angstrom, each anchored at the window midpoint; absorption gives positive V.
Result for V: 2.7 angstrom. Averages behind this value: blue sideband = 13.1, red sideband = 16.3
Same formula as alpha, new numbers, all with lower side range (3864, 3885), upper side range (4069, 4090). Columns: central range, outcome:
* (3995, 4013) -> -3.1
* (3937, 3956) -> -0.9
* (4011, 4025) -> -2.2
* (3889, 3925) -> -1.4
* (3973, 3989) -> 1.7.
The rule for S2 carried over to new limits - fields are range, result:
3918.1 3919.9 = 13.4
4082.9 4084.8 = 13.9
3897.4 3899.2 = 9.89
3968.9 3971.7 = 7.07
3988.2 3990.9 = 14.5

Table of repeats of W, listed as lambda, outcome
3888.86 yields 10.24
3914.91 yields 15.76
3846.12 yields 10.08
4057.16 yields 15.1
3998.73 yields 14.1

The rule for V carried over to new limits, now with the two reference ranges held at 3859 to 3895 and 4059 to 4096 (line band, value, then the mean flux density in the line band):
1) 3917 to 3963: -0.1 angstrom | 12.7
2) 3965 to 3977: 4.3 angstrom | 8.33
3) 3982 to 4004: -1.8 angstrom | 14.4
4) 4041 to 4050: -0.8 angstrom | 15.2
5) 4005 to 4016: -2.3 angstrom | 16.4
